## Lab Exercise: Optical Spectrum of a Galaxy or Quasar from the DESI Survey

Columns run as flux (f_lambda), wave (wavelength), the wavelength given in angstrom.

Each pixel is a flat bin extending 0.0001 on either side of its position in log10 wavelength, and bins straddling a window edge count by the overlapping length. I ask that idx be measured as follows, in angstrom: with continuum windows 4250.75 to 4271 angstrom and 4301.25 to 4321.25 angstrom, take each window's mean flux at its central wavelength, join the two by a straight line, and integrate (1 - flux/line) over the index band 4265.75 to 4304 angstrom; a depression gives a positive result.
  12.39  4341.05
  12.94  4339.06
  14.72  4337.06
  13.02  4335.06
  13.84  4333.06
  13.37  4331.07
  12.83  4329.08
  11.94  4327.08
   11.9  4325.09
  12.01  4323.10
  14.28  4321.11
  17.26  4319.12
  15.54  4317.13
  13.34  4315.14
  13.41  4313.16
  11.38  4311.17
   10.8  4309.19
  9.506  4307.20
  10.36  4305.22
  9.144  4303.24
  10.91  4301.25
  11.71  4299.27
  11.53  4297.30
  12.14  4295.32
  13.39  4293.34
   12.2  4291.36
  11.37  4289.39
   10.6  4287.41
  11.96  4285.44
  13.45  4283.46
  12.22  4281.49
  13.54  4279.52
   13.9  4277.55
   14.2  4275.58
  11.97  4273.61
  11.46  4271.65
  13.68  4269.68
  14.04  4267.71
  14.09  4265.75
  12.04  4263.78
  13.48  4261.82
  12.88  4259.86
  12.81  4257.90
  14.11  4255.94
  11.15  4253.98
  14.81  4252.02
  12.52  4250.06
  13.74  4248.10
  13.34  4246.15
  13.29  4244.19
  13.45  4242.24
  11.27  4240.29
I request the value 1.46 angstrom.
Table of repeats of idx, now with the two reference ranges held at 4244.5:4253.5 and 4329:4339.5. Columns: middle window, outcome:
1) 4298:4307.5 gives 2.17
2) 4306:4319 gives 0.85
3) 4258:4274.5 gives 0.62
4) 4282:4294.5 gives 1.22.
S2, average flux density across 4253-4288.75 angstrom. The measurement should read 12.9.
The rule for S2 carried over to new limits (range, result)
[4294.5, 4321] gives 12.2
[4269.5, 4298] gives 12.5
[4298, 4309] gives 10.4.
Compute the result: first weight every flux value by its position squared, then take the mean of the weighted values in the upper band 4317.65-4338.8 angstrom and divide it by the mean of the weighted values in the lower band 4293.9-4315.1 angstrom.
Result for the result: 1.22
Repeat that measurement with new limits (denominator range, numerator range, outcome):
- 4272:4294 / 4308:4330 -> 1.06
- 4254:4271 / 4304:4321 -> 0.99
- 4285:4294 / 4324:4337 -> 1.11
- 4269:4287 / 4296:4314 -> 0.86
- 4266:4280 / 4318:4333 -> 1.03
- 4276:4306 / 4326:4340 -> 1.13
